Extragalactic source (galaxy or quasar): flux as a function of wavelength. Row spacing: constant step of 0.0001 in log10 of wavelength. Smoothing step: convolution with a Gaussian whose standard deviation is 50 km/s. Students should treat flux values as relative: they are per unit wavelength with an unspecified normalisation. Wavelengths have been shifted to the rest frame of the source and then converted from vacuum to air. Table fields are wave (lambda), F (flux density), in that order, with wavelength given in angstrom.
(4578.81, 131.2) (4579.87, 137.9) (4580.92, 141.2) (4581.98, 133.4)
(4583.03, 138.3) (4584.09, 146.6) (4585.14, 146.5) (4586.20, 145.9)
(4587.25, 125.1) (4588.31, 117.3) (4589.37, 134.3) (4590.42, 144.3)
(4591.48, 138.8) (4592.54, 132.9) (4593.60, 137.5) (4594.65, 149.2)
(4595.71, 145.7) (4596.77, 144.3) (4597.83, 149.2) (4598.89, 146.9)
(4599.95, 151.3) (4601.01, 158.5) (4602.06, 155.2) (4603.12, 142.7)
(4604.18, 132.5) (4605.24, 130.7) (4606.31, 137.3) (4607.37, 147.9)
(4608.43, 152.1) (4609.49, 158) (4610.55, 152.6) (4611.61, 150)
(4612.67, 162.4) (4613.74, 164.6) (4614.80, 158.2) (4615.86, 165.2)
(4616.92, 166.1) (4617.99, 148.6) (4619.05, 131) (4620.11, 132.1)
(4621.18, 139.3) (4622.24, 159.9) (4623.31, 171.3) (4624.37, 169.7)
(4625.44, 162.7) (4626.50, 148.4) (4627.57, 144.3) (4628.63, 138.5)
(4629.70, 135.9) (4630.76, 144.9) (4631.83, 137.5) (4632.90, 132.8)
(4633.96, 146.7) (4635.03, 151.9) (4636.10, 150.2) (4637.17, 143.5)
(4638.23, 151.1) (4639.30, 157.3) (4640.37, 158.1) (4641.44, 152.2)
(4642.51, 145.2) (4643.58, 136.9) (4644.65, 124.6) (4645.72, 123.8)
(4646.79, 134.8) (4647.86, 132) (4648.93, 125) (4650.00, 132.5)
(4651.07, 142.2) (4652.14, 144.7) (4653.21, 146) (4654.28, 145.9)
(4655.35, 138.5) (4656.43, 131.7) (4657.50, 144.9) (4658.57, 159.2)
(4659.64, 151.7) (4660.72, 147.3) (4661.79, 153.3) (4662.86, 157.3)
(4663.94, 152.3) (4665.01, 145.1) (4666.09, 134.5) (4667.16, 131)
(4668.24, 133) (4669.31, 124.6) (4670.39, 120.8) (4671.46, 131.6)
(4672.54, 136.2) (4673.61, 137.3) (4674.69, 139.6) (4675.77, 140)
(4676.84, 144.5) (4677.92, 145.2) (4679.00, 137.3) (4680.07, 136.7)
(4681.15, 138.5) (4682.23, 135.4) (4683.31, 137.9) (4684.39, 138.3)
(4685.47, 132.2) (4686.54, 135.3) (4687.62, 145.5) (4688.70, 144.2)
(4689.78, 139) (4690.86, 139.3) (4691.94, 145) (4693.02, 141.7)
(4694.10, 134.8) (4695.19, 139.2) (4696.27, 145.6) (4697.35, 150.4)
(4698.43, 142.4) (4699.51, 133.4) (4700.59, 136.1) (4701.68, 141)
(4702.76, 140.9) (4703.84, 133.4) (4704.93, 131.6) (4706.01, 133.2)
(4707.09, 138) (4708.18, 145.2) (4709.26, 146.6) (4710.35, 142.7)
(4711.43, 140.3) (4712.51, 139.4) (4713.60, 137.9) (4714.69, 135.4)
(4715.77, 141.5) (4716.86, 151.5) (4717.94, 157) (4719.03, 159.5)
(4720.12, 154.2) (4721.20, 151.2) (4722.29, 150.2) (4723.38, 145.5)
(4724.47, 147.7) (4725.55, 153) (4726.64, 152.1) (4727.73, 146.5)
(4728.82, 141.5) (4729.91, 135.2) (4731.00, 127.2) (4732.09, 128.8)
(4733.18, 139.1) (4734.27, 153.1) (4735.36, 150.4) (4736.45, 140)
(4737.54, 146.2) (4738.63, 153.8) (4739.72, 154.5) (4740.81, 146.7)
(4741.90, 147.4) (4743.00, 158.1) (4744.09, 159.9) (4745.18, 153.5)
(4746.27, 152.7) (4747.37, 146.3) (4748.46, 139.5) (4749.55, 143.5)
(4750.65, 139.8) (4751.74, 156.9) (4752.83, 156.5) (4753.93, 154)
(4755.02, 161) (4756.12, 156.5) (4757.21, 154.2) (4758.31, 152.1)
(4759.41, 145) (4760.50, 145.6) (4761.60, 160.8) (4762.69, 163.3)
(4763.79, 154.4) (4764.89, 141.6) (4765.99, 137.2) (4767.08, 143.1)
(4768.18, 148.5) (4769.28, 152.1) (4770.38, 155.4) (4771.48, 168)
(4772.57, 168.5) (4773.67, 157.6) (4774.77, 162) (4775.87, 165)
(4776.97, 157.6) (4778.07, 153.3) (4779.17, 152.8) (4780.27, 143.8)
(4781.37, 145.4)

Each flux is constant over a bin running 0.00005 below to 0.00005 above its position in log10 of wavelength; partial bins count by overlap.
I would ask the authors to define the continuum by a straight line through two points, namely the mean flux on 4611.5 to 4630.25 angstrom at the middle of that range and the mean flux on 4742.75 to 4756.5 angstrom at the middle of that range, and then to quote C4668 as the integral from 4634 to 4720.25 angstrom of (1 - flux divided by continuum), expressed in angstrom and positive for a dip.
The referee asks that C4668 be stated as 6.4 angstrom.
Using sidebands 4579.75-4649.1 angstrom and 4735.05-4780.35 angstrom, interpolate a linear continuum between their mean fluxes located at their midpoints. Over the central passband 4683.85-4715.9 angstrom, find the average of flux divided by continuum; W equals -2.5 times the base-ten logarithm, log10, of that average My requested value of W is 0.07 mag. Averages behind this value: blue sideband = 145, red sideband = 152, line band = 140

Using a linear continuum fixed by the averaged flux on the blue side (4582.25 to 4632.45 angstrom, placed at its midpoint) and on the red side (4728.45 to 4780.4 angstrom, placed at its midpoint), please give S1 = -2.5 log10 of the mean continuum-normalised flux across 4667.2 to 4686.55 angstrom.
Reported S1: 0.10 mag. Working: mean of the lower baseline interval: 147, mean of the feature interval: 136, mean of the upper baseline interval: 151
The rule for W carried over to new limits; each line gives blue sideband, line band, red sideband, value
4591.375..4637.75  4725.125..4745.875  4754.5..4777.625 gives 0.05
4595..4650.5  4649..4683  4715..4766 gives 0.05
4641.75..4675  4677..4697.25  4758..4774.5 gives 0.02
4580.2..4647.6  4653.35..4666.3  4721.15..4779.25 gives 0.00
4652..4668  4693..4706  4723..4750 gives 0.05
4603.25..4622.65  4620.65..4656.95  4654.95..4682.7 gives 0.01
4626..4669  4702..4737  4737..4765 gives 0.04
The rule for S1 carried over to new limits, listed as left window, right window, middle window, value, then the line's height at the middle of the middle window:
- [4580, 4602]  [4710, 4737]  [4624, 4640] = -0.04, 143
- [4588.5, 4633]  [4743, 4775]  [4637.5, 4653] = 0.06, 149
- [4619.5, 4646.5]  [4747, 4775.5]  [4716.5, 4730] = 0.00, 151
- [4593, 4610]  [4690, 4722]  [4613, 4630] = -0.05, 145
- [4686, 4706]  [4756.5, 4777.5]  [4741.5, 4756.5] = -0.01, 151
